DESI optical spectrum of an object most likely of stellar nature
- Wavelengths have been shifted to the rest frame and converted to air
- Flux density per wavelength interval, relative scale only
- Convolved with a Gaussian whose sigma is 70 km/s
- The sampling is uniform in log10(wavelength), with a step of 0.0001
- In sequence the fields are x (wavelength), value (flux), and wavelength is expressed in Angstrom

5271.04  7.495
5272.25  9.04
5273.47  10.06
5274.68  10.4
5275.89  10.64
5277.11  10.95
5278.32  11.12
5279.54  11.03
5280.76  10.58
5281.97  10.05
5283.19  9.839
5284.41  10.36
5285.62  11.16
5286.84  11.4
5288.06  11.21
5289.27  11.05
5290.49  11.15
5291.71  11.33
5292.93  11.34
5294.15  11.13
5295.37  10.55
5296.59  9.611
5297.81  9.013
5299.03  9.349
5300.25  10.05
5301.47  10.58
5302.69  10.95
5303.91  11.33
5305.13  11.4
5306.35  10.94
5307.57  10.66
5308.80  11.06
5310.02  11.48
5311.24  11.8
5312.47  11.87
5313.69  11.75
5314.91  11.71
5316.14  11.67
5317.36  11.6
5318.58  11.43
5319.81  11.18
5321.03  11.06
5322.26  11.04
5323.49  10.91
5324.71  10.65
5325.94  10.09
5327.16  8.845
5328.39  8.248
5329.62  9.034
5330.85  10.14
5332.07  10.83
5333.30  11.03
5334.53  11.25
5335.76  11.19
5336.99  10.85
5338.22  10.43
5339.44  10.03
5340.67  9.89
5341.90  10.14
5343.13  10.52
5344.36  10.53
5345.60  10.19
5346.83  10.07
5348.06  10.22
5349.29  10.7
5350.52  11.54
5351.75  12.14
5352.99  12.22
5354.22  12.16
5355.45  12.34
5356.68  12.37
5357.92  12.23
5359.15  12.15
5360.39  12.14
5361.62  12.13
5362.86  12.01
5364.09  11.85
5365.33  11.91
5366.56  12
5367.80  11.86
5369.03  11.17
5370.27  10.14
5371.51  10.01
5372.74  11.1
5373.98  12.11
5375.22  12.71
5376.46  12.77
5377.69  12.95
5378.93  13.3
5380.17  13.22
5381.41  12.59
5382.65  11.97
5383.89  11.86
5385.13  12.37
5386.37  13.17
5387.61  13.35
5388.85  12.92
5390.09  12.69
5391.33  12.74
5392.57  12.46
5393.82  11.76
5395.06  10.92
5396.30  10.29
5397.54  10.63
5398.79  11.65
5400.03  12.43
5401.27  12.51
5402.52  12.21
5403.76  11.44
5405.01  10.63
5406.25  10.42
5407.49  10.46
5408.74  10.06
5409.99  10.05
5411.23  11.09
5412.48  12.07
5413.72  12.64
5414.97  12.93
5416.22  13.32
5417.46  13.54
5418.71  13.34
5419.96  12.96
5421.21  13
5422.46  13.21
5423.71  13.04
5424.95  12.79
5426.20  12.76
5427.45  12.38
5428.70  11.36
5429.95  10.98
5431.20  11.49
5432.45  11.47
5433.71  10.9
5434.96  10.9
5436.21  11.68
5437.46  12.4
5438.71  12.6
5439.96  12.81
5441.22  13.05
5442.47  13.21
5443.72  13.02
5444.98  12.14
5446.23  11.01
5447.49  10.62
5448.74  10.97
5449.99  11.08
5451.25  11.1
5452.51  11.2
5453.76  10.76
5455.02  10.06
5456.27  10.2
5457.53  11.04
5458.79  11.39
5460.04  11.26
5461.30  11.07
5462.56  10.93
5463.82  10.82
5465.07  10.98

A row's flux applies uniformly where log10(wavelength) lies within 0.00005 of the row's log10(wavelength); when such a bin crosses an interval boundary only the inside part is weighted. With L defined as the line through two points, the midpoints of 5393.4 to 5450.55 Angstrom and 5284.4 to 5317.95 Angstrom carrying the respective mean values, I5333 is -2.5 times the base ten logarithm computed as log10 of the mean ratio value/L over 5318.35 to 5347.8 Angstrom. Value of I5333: 0.09 mag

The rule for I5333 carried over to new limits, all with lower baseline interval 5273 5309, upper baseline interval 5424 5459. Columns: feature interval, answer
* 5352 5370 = -0.08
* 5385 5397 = -0.09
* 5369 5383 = -0.08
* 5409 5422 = -0.09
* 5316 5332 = 0.05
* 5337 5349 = 0.08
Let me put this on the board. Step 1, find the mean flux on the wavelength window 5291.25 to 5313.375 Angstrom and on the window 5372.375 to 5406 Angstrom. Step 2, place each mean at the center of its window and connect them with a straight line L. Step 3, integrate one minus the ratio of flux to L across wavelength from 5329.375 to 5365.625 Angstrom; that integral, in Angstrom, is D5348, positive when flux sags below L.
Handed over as 1.1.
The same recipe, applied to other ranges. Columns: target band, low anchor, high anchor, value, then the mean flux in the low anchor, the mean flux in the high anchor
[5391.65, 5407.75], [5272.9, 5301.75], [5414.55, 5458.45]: 0.29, 10.6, 12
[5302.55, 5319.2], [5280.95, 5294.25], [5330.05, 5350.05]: -1.09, 10.9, 10.5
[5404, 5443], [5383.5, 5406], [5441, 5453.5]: -0.77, 12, 11.7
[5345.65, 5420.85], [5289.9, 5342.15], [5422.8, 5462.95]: -4.76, 10.7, 11.6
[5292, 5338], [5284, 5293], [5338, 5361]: 1.66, 11.1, 11.2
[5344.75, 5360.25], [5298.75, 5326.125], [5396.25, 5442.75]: -0.13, 11.1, 12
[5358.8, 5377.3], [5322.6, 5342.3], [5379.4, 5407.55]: -0.81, 10.2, 12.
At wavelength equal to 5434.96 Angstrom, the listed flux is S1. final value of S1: 10.9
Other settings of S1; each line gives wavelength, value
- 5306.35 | 10.94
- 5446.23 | 11.01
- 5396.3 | 10.29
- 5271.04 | 7.495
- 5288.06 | 11.21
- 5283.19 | 9.839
